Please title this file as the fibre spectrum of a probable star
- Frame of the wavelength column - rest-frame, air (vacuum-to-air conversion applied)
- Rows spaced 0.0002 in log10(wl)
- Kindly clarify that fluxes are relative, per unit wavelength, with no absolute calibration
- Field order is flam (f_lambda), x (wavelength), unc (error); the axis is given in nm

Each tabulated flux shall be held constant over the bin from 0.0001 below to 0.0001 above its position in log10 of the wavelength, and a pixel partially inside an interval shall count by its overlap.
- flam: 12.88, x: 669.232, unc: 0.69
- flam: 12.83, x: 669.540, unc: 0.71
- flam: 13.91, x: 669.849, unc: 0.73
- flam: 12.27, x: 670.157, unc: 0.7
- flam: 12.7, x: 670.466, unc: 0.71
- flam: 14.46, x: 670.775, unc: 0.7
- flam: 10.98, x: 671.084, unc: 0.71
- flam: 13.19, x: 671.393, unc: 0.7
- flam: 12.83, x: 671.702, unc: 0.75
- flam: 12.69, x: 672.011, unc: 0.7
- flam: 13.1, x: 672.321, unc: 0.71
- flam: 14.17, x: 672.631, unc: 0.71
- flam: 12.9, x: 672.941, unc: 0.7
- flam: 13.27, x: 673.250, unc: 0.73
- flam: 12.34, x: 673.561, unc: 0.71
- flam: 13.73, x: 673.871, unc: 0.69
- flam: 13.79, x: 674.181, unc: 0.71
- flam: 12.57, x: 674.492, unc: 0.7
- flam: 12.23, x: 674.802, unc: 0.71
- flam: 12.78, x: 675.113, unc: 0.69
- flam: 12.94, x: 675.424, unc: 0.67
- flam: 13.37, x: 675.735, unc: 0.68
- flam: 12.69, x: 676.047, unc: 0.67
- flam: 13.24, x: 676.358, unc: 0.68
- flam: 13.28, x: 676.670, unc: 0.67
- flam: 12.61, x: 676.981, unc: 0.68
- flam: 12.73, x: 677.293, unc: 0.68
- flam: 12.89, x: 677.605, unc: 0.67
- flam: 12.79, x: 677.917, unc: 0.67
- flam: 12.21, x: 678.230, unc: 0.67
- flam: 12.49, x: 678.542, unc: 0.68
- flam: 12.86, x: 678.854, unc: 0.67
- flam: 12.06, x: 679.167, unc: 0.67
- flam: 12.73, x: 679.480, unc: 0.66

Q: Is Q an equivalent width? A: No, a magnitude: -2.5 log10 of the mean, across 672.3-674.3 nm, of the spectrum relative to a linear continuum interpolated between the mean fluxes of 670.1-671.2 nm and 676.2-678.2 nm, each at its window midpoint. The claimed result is -0.05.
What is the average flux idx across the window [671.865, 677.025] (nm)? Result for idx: 13.1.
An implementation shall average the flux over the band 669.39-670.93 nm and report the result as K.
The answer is 13.2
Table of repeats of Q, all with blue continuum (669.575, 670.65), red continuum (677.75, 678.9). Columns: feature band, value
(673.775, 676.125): -0.022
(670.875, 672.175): 0.034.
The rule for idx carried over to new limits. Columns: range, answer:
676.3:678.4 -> 12.8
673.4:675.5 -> 12.9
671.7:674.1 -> 13.2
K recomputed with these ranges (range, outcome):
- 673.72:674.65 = 13.4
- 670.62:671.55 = 12.9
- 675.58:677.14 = 13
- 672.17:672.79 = 13.6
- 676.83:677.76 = 12.7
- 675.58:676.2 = 13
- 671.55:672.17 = 12.8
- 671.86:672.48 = 12.9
